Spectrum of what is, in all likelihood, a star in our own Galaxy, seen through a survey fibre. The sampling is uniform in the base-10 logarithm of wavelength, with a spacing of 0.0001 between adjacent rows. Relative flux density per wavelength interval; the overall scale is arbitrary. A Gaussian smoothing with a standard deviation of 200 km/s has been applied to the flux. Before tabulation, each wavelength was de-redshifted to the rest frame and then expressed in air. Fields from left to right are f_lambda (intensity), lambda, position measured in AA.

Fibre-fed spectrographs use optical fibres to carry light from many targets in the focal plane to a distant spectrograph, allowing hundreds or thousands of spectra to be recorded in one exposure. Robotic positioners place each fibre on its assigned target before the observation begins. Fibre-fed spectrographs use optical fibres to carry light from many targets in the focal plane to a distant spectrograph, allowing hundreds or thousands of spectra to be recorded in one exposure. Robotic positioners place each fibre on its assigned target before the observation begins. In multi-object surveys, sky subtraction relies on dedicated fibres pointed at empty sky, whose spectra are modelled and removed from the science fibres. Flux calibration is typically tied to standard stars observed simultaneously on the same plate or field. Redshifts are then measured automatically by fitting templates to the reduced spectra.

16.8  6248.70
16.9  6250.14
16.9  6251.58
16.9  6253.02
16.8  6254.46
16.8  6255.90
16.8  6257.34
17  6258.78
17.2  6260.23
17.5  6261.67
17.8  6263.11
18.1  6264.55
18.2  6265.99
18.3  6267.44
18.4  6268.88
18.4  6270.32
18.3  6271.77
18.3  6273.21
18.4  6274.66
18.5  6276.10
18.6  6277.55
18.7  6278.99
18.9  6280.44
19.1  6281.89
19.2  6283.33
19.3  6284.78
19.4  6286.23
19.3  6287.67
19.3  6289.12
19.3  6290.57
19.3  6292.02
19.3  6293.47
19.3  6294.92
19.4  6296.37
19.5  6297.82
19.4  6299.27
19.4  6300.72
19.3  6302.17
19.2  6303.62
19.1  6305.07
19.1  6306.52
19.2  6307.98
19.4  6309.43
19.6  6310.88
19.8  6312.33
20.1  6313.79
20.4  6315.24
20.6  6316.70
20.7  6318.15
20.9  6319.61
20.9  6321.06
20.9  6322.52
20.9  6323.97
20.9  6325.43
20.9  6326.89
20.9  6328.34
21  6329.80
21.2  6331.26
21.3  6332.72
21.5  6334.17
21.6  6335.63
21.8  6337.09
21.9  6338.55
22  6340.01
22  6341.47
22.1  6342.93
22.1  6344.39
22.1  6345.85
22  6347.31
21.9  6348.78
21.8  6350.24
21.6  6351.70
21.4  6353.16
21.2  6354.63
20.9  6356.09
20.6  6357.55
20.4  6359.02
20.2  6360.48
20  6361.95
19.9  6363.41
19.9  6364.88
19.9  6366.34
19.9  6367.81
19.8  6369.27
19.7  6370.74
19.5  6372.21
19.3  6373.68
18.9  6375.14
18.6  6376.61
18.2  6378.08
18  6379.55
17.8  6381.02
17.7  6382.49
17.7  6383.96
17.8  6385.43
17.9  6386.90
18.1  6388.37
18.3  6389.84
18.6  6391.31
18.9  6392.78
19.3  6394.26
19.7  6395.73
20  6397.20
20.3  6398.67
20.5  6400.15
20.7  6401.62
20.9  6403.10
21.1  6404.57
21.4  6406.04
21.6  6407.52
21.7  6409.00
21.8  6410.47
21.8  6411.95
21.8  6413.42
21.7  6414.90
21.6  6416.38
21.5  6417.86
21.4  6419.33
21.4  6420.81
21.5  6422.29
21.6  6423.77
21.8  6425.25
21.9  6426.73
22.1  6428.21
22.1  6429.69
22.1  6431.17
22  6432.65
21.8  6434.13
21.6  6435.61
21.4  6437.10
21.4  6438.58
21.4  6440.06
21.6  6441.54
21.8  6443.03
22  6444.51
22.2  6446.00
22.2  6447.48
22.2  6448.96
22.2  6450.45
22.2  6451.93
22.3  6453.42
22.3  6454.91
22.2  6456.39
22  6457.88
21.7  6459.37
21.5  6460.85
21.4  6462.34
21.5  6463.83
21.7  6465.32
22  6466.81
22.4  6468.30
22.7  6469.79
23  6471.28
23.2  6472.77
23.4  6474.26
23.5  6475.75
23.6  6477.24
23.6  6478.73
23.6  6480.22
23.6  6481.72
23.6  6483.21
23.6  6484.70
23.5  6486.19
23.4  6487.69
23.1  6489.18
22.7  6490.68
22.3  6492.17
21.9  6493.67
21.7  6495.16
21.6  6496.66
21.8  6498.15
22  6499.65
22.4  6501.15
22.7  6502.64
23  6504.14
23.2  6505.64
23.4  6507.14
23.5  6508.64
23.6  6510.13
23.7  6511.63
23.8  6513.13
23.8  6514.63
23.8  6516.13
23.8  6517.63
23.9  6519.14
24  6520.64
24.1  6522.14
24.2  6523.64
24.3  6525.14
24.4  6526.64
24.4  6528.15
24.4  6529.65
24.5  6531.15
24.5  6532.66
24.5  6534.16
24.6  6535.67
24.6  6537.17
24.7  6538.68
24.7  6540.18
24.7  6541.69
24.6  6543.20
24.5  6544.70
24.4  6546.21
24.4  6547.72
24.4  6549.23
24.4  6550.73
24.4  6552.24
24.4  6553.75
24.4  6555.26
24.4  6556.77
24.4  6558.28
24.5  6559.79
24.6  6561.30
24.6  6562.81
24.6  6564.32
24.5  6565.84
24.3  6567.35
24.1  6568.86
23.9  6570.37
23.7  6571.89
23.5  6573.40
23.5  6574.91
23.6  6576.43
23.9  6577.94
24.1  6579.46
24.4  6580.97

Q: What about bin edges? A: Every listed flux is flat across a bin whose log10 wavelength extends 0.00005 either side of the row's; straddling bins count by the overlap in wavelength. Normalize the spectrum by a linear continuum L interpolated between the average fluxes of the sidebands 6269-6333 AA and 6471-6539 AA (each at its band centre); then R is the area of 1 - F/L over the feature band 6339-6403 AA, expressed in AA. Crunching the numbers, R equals 3.00 AA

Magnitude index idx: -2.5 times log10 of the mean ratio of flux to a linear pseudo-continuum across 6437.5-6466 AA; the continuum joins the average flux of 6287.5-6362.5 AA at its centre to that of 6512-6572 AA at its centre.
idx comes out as 0.04 mag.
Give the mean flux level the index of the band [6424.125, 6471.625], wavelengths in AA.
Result 21.9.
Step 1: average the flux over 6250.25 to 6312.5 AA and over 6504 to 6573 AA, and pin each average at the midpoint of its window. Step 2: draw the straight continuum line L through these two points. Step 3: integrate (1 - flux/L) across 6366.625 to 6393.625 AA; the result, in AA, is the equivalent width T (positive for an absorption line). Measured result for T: 2.8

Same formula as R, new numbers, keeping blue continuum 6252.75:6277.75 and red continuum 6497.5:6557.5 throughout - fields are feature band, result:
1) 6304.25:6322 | -1.0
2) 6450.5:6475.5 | 0.2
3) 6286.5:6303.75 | -0.8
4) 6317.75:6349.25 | -3.3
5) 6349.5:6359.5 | -0.6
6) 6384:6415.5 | 1.3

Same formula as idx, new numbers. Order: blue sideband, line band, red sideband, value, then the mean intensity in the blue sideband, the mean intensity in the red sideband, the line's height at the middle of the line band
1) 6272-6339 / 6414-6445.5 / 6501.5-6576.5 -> 0.02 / 19.9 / 24.1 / 22.1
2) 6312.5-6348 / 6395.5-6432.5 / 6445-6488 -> 0.03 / 21.3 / 22.6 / 22.1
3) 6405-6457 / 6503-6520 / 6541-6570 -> 0.00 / 21.8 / 24.4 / 23.5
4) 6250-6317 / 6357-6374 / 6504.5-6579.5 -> 0.03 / 18.7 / 24.2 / 20.4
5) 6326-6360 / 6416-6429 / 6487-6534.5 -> 0.04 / 21.5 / 23.4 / 22.4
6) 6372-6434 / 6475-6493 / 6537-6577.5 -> -0.04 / 20.3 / 24.3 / 22.4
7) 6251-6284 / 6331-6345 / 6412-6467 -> -0.12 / 18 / 21.8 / 19.5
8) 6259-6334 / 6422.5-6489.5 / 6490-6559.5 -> 0.01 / 19.4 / 23.8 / 22.5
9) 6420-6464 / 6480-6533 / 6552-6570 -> -0.01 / 21.8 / 24.4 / 23.2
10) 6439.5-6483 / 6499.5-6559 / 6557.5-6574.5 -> -0.02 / 22.4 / 24.2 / 23.6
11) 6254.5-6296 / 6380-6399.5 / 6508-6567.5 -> 0.13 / 18.4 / 24.3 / 21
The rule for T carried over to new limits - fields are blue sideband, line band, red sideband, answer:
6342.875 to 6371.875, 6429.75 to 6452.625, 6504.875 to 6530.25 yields 0.6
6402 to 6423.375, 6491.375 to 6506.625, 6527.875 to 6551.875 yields 0.8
